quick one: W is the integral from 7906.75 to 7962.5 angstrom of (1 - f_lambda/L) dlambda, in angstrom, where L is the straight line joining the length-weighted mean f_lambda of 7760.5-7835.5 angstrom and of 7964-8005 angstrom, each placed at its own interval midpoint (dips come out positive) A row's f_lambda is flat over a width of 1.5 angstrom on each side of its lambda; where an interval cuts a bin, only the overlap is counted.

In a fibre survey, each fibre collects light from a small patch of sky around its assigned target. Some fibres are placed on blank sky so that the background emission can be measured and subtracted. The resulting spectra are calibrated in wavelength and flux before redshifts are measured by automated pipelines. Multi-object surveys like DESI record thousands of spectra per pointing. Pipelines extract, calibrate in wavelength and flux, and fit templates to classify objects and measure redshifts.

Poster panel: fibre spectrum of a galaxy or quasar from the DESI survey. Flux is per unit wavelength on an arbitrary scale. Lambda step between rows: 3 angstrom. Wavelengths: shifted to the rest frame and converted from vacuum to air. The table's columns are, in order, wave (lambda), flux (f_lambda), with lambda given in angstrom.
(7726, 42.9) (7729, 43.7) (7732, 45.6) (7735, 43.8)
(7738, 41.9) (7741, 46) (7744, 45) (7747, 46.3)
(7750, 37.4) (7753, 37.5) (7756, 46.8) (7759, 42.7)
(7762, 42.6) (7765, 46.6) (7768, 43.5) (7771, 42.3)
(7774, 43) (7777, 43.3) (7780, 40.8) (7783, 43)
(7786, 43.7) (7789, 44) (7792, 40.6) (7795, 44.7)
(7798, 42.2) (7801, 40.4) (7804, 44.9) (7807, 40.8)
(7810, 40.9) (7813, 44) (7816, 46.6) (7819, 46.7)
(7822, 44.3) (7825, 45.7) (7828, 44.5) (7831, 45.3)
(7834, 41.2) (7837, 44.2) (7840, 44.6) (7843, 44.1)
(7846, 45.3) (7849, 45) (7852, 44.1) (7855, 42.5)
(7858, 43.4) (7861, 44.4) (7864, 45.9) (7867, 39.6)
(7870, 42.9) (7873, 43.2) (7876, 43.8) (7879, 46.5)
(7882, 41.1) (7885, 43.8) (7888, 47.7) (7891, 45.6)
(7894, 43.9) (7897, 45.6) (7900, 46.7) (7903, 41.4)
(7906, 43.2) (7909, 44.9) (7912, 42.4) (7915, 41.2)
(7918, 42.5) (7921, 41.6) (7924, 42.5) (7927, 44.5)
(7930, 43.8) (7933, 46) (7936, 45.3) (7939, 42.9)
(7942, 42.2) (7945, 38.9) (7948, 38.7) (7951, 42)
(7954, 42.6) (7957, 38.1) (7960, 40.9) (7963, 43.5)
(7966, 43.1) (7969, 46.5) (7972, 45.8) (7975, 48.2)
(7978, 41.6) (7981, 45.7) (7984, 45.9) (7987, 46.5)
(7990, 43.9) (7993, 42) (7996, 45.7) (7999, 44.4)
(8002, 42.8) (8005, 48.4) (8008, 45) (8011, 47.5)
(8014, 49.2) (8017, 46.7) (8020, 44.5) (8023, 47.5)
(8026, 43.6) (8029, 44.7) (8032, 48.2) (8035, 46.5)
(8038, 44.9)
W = 2.7 angstrom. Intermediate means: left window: 43.4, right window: 44.9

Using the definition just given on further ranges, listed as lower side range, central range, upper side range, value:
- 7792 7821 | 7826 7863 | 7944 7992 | -0.7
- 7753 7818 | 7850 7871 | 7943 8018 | 0.1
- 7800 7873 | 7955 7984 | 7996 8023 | 1.1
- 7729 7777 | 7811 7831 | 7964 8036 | -0.5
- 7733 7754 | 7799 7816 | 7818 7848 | 0.6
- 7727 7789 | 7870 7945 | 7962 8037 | 1.6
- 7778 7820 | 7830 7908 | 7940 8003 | -1.6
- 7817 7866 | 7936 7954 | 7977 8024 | 1.5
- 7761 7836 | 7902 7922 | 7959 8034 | 0.9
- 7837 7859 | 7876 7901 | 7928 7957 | -0.9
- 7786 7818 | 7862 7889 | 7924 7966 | -0.7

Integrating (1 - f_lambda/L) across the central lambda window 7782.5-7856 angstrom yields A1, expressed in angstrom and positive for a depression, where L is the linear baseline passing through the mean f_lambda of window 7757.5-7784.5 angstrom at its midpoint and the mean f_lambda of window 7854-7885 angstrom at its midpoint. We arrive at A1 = -0.9 angstrom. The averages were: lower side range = 43.1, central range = 43.8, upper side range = 43.4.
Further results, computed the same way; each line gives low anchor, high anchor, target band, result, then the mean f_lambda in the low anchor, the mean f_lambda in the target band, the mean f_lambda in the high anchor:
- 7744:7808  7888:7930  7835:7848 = -0.36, 42.8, 44.4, 43.7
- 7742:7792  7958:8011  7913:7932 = 0.63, 43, 42.8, 44.7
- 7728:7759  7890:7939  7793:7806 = 0.19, 43.4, 42.9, 43.8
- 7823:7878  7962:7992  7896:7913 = 0.14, 43.9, 44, 45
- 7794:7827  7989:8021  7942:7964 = 2.11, 43.7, 40.7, 45.5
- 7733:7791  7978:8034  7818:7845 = -0.39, 43.2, 44.5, 45.6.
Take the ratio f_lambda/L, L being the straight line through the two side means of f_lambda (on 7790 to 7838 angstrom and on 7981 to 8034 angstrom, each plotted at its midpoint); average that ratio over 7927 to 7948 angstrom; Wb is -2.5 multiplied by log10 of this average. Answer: 0.048 mag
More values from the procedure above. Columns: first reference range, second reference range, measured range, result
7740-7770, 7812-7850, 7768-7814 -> 0.04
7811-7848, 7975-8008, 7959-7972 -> 0.02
